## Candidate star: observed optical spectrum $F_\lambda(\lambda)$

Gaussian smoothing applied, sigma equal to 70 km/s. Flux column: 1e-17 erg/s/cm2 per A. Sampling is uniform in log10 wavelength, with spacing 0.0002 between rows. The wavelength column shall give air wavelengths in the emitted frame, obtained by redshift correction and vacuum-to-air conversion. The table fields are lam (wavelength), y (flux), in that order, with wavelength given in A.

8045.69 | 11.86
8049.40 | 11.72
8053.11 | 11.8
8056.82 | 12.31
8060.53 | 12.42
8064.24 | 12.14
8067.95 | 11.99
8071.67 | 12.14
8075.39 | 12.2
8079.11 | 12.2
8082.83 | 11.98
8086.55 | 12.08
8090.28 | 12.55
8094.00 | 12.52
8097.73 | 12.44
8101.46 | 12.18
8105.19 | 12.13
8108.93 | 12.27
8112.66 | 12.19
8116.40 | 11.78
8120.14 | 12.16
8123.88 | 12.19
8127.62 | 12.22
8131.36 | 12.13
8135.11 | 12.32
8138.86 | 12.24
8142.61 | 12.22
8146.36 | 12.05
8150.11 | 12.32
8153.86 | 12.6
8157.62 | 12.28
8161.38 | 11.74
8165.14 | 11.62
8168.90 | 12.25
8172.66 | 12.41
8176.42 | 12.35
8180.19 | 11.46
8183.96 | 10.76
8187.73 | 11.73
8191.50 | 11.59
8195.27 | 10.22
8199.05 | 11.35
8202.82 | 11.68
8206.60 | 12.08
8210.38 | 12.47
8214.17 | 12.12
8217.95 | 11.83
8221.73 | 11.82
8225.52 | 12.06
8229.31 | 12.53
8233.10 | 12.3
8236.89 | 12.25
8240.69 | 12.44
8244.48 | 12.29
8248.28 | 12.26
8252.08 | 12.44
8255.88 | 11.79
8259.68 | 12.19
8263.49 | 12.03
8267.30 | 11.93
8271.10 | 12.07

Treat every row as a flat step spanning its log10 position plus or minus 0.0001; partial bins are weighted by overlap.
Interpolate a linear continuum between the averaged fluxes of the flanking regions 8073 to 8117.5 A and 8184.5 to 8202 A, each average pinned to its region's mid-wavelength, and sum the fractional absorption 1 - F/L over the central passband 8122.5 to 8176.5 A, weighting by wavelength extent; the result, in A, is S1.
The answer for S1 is -2.45 A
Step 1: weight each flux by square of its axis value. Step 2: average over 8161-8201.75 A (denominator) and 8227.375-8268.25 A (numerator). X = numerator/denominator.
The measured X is 1.1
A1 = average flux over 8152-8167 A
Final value 12.1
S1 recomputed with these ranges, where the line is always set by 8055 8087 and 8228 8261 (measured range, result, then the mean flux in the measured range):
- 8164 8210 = 2.2 A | 11.7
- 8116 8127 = 0.1 A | 12.1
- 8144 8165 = 0.1 A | 12.2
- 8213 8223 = 0.3 A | 11.9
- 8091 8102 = -0.2 A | 12.4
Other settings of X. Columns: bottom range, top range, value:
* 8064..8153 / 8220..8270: 1.03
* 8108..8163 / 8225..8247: 1.04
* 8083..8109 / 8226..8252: 1.04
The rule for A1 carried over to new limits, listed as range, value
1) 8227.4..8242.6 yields 12.4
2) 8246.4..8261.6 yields 12.2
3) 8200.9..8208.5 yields 11.9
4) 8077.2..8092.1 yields 12.2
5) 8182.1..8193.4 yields 11.4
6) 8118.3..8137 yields 12.2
